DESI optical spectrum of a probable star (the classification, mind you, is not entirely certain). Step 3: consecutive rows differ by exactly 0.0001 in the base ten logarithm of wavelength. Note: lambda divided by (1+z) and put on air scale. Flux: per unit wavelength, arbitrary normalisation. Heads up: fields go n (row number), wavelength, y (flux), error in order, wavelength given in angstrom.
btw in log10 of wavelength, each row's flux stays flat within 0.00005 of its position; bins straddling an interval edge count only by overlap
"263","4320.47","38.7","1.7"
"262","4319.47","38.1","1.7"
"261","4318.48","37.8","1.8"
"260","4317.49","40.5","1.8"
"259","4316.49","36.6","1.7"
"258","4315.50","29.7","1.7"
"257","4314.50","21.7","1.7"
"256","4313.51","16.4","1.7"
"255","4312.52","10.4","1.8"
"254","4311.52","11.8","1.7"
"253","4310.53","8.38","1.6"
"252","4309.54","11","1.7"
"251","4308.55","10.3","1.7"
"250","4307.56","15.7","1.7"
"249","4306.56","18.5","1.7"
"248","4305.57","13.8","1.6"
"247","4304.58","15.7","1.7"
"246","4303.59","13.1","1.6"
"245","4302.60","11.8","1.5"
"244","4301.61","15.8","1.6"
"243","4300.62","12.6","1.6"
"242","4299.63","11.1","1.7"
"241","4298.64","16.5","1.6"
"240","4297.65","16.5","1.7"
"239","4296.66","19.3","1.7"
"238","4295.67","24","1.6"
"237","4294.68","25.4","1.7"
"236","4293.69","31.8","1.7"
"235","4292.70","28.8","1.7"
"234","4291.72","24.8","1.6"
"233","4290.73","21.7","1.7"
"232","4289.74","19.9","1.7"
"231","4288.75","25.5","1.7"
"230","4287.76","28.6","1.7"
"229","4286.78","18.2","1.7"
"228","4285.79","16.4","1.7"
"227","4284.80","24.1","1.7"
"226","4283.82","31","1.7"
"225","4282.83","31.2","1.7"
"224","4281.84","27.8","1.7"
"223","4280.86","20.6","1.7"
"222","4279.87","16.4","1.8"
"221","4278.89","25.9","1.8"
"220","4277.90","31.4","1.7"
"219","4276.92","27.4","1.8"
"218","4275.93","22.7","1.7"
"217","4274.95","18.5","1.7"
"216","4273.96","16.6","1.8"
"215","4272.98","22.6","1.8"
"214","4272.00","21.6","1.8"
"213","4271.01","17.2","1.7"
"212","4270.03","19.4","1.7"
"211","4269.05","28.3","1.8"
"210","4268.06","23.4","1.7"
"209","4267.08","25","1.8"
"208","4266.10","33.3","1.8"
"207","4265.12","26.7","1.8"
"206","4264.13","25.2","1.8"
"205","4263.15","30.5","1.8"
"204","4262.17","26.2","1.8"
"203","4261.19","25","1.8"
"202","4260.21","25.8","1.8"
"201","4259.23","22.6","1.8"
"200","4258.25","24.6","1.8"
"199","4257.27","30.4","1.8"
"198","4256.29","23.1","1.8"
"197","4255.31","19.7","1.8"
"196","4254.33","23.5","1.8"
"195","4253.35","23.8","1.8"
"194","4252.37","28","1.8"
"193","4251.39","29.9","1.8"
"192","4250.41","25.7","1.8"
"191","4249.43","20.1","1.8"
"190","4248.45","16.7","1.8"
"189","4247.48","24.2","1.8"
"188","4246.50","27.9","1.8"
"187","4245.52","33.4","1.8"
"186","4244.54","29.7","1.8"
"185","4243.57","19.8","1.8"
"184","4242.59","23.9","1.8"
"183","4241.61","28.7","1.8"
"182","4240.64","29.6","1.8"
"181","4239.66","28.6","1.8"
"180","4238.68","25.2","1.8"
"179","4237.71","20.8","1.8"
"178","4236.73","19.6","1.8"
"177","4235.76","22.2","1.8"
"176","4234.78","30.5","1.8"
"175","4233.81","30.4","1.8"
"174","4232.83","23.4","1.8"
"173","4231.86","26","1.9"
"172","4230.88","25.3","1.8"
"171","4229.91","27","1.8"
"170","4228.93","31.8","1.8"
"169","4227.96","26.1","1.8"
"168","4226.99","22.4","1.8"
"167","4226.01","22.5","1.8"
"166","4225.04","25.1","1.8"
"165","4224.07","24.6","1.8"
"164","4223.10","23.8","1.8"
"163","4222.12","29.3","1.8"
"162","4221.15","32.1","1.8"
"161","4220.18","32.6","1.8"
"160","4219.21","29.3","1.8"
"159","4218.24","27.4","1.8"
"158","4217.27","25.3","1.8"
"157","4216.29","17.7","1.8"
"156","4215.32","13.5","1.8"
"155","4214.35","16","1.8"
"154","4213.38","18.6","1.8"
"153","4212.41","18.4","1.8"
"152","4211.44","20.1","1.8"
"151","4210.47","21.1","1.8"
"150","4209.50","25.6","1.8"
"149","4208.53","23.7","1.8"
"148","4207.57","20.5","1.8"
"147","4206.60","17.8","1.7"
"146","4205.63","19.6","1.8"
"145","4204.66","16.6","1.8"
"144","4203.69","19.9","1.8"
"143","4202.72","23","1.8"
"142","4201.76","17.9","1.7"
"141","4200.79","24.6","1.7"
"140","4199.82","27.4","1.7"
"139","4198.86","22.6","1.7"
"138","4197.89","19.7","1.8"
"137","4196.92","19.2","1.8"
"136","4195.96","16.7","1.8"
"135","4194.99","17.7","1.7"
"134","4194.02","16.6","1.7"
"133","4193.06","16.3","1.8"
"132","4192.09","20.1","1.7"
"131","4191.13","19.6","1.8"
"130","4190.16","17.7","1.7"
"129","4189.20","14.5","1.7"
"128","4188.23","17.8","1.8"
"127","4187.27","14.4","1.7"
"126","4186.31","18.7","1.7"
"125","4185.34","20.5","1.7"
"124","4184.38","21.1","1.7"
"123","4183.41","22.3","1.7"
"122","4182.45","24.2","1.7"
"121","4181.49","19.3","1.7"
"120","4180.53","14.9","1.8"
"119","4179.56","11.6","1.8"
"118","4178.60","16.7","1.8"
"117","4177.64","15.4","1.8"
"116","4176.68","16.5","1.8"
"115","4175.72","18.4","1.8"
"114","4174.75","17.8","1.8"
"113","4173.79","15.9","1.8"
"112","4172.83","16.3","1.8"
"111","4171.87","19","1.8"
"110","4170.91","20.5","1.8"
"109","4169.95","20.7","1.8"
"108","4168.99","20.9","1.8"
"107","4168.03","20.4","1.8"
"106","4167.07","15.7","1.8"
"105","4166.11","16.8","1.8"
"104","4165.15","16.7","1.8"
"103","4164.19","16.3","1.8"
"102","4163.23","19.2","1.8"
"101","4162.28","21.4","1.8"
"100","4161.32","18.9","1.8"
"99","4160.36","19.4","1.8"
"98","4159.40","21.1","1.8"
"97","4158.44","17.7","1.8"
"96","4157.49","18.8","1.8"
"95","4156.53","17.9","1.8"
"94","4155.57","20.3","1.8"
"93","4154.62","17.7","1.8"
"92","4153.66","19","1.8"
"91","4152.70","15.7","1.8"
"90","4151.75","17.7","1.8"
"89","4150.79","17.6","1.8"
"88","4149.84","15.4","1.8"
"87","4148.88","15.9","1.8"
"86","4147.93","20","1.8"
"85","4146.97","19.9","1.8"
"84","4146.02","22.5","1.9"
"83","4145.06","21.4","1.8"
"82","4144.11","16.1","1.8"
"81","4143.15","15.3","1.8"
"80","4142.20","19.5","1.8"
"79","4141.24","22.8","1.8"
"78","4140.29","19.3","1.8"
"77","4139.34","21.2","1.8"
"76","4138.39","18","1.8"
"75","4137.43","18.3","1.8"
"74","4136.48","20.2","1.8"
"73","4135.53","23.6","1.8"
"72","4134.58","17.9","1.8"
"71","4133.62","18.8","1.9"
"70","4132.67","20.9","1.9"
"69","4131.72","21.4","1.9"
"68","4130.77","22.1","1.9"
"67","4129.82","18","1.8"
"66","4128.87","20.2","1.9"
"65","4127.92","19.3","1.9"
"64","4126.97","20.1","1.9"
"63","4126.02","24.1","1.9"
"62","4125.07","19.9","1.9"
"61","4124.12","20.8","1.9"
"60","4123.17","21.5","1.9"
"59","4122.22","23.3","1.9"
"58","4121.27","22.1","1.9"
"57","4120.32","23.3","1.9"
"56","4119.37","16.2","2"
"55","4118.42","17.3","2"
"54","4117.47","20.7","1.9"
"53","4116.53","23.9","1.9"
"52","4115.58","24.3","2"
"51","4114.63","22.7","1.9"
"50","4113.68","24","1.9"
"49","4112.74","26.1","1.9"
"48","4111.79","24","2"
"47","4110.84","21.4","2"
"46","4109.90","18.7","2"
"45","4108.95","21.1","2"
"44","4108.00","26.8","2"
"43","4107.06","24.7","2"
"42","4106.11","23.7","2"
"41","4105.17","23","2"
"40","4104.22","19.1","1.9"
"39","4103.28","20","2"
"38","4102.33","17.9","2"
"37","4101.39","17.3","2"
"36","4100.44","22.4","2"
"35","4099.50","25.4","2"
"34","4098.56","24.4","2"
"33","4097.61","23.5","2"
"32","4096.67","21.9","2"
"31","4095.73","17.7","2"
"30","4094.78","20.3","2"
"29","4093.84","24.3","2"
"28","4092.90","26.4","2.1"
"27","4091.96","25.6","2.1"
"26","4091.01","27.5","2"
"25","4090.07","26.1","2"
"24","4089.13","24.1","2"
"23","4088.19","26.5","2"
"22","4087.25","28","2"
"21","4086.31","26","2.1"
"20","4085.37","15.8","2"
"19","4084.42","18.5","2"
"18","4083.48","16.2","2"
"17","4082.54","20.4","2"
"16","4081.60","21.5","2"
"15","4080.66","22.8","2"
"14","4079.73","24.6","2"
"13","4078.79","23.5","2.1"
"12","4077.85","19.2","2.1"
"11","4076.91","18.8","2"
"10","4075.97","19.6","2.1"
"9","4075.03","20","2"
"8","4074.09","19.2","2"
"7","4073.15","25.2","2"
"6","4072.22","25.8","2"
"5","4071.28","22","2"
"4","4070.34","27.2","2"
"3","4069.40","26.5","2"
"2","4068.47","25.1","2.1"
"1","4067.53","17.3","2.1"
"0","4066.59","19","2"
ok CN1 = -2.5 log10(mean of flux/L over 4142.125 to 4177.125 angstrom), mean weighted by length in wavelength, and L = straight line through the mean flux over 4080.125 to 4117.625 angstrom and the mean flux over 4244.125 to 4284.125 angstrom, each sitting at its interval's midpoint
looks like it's 0.27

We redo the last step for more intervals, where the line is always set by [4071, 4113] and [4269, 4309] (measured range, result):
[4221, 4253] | -0.21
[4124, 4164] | 0.14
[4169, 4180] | 0.24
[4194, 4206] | 0.07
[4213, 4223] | -0.13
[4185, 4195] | 0.22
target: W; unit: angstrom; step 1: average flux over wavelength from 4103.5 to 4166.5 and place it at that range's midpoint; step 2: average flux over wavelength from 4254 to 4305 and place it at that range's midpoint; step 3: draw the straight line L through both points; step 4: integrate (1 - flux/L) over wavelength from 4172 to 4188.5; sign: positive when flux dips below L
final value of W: 2.5 angstrom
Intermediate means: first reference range 20.2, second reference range 22.8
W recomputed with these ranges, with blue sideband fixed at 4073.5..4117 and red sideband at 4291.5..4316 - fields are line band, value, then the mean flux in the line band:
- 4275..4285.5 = -4.39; 25.4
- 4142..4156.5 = 1.95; 18.2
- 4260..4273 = -4.89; 25.1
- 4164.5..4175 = 1.20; 18.2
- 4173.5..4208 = 2.27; 18.7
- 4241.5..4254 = -4.50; 25.4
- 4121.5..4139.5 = 0.84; 20.5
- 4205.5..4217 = 0.05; 19.5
